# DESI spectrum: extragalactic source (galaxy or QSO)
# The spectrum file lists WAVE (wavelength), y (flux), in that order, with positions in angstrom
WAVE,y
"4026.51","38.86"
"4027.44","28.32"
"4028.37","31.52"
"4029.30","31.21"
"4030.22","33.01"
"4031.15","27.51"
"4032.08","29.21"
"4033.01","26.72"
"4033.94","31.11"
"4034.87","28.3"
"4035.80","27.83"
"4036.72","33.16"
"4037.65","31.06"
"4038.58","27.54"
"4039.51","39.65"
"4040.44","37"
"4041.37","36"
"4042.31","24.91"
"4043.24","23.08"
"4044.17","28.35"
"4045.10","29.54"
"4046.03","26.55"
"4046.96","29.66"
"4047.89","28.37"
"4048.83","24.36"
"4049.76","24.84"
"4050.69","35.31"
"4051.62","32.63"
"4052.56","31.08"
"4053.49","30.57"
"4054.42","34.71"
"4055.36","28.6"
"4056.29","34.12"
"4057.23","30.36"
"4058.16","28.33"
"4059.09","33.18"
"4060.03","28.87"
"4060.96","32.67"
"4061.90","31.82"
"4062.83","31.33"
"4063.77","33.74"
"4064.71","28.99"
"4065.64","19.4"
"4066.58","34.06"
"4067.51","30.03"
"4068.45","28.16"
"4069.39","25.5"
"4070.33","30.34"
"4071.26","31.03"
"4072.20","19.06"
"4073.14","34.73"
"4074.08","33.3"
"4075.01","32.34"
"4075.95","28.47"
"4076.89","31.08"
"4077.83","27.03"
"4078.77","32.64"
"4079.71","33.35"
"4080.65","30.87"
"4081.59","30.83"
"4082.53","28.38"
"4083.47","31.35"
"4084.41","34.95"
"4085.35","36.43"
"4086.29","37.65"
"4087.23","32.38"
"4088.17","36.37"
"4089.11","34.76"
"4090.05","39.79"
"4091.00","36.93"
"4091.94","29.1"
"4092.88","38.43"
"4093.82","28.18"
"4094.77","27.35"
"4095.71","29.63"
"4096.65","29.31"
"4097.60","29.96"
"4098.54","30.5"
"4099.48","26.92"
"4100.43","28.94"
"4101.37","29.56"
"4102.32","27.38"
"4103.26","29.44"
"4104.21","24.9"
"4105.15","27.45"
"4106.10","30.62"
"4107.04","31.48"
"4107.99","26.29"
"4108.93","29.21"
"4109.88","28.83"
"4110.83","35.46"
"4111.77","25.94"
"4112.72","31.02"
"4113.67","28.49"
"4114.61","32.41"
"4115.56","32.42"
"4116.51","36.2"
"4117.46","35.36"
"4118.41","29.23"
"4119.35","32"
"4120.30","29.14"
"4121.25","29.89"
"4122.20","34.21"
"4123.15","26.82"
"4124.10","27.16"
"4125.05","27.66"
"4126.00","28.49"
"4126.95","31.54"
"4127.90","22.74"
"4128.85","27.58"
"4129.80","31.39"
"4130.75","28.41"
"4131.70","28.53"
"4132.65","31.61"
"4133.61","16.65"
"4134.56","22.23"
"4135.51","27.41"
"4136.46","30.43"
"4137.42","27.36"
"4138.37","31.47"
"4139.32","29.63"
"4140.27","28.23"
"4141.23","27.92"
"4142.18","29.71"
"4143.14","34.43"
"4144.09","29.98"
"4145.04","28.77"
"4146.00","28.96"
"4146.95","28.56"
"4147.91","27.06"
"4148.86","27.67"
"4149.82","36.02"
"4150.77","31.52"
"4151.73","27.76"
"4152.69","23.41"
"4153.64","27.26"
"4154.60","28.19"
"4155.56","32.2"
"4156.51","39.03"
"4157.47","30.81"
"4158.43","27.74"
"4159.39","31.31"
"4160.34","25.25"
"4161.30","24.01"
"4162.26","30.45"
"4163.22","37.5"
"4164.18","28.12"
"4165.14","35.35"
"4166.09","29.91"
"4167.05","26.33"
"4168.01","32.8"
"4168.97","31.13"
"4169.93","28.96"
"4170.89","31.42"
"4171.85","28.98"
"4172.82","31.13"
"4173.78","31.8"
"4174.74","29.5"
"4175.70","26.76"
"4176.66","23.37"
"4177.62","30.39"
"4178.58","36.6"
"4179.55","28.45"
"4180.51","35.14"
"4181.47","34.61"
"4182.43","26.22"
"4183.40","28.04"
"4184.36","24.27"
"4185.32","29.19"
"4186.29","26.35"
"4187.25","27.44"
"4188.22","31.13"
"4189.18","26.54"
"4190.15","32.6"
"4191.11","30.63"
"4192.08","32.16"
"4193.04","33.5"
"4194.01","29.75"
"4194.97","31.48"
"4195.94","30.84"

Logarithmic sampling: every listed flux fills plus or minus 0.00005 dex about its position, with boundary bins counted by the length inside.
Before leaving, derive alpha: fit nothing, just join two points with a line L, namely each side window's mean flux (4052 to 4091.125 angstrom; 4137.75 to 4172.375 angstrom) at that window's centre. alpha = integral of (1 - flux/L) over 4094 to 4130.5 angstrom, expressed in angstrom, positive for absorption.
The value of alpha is 1.3 angstrom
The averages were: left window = 31.4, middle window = 29.5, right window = 29.9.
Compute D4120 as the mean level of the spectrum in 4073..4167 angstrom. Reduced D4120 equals 30.2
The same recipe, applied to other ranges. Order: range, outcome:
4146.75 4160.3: 29.8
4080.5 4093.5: 34.2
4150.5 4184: 30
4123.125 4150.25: 28.4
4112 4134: 29.5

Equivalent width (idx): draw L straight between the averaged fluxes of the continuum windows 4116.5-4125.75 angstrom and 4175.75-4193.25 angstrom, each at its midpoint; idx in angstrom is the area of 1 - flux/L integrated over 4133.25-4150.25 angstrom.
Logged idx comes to 0.9 angstrom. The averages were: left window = 30.4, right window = 29.7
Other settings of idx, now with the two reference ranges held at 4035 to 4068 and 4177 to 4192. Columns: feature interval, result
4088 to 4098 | -0.8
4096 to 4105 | 0.5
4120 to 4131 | 0.5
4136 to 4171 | 0.1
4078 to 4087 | -0.8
